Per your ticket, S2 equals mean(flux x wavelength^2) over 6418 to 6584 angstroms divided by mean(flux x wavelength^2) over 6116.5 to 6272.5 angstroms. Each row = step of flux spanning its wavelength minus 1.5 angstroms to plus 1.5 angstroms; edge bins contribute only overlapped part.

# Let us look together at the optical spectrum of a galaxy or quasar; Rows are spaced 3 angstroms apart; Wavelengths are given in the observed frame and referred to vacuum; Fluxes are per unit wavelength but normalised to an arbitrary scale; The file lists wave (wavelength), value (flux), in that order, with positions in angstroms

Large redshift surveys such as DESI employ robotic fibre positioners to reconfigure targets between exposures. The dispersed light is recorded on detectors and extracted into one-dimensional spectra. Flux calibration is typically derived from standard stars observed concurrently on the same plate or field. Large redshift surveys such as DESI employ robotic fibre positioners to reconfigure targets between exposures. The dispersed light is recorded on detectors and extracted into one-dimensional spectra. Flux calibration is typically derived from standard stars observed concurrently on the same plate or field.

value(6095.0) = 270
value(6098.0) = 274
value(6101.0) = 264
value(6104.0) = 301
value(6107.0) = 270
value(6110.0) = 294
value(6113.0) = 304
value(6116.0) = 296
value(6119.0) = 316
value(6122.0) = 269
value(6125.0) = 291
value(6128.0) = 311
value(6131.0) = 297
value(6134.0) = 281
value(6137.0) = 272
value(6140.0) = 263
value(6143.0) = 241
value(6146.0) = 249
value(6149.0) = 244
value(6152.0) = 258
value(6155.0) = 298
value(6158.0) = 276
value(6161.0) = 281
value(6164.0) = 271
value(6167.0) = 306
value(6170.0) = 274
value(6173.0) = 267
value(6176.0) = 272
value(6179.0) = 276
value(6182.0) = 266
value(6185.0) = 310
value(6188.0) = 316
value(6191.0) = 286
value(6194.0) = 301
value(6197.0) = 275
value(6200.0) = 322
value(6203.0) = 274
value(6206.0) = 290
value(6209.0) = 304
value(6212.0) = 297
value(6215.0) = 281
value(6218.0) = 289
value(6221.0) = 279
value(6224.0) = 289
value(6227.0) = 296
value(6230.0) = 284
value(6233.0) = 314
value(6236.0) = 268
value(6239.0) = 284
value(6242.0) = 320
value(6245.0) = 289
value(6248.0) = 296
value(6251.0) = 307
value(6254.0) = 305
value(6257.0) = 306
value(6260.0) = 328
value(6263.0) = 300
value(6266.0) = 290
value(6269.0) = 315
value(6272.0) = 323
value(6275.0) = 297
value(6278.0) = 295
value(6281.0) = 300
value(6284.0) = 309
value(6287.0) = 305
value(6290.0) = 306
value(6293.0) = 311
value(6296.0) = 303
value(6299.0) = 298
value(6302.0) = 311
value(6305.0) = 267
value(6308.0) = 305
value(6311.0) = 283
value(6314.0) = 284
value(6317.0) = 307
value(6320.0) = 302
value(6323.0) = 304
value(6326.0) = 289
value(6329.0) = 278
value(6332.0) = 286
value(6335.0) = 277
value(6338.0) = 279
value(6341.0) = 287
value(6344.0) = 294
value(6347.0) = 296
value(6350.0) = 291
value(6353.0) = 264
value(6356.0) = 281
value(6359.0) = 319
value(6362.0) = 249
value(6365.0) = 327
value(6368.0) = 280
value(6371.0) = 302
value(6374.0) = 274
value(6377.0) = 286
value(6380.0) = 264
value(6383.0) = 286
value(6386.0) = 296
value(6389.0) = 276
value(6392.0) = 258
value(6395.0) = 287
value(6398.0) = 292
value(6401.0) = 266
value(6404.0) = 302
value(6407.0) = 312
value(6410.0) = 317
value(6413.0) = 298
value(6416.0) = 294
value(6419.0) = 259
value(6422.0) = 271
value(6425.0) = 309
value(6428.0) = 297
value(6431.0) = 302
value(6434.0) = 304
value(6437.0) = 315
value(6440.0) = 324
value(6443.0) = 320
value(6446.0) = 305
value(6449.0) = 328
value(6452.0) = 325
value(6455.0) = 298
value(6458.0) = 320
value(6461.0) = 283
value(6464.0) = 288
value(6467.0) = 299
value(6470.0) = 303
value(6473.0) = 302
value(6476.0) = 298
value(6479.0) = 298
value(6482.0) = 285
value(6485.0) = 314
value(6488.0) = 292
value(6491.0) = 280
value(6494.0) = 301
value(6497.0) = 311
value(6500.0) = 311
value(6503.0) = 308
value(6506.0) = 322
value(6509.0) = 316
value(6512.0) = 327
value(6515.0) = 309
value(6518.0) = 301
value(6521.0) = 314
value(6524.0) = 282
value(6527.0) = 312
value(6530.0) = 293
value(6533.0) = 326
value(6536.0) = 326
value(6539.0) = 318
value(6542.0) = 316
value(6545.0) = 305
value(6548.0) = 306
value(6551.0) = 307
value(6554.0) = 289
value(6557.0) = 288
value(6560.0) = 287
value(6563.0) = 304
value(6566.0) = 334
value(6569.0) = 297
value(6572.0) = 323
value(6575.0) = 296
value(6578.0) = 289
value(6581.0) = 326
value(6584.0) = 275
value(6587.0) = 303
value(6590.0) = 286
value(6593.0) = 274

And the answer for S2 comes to 1.16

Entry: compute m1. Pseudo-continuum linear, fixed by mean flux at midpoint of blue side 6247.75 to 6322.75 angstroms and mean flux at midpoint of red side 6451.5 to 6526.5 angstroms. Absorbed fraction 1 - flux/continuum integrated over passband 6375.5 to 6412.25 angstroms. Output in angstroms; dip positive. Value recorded 1.9 angstroms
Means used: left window 302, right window 303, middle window 287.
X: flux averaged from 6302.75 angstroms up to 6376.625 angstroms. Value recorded 289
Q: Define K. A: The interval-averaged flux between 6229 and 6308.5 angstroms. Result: 301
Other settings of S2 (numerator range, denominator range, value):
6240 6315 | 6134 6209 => 1.12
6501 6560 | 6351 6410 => 1.13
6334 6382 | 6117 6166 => 1.11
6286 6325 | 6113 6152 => 1.14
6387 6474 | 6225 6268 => 1.06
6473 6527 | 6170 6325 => 1.11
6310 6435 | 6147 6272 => 1.05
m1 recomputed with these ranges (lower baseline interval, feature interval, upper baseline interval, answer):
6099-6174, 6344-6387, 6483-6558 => 1.3 angstroms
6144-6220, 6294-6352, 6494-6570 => 0.3 angstroms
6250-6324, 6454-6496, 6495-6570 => 1.3 angstroms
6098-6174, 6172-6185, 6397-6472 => 0.4 angstroms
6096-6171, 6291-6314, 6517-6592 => -0.5 angstroms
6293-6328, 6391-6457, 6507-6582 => 0.4 angstroms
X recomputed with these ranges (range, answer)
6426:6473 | 307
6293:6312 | 296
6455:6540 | 305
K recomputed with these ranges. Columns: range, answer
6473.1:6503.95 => 300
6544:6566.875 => 302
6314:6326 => 300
